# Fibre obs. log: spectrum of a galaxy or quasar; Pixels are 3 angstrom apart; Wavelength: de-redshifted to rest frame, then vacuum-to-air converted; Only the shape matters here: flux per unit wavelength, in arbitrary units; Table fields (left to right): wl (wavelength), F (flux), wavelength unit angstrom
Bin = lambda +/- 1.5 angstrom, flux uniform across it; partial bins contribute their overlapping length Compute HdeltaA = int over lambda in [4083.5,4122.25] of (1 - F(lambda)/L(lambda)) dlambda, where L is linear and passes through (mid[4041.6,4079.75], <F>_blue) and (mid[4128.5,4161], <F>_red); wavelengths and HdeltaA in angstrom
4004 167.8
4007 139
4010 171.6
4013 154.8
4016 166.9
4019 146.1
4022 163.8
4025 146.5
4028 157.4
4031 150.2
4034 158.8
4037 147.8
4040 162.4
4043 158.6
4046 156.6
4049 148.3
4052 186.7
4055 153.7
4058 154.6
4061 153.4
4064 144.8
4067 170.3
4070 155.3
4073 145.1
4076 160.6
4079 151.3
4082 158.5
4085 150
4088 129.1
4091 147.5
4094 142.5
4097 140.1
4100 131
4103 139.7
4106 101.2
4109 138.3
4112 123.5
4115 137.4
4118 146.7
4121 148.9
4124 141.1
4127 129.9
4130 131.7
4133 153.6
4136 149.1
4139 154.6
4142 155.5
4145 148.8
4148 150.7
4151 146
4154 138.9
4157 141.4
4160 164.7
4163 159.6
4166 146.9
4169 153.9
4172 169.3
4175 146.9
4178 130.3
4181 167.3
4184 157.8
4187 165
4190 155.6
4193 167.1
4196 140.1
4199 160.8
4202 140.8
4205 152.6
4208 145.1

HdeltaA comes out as 4.1 angstrom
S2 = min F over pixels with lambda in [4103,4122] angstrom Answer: 101.2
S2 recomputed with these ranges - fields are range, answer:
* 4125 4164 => 129.9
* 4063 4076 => 144.8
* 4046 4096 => 129.1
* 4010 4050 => 146.1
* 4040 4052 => 148.3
